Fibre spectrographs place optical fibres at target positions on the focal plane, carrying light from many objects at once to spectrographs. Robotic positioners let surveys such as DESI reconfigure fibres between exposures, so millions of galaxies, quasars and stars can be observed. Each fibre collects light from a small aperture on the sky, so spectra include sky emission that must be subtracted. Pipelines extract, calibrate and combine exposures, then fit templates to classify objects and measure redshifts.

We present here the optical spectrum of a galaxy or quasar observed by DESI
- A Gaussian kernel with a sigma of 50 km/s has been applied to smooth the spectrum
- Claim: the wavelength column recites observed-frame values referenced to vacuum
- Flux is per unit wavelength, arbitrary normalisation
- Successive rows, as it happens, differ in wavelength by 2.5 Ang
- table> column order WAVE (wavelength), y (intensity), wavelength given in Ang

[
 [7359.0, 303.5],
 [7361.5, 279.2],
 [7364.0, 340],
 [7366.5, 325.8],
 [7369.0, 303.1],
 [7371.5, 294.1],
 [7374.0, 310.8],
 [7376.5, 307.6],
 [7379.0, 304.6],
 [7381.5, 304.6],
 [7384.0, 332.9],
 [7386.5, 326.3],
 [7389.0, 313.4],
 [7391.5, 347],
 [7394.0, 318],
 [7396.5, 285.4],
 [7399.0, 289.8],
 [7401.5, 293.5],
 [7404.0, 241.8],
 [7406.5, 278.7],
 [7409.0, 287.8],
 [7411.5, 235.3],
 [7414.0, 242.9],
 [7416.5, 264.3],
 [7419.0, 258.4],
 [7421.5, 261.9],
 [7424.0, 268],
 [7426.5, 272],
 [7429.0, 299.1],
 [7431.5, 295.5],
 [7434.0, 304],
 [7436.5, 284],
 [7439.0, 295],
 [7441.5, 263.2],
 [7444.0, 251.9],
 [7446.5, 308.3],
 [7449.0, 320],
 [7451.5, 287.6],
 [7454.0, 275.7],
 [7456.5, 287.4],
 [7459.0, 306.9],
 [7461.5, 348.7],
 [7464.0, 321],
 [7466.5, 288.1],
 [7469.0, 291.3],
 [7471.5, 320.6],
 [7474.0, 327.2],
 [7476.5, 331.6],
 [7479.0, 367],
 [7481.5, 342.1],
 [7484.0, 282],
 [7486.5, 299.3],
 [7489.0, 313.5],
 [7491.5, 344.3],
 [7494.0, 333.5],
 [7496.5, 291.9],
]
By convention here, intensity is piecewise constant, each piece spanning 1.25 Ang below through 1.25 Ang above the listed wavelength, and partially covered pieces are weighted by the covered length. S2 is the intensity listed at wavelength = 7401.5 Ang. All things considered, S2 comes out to 293.5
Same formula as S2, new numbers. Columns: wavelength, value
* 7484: 282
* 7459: 306.9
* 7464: 321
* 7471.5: 320.6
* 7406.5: 278.7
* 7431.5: 295.5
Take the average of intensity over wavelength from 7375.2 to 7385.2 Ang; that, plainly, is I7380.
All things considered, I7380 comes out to 312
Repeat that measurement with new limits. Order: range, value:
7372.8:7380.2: 308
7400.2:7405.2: 268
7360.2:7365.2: 309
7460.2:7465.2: 335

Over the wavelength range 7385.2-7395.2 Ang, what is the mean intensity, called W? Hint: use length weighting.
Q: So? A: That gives 326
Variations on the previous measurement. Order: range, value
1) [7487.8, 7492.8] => 329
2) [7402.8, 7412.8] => 261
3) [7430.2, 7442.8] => 288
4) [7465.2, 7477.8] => 312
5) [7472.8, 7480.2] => 342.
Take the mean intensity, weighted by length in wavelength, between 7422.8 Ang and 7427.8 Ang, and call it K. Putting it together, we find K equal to 270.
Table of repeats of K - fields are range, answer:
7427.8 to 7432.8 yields 297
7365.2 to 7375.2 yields 309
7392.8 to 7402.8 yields 296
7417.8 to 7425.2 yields 263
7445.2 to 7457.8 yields 296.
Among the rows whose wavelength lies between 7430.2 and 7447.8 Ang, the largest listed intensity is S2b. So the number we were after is 308.3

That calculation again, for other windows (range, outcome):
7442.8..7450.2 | 320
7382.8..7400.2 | 347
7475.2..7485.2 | 367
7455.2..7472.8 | 348.7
